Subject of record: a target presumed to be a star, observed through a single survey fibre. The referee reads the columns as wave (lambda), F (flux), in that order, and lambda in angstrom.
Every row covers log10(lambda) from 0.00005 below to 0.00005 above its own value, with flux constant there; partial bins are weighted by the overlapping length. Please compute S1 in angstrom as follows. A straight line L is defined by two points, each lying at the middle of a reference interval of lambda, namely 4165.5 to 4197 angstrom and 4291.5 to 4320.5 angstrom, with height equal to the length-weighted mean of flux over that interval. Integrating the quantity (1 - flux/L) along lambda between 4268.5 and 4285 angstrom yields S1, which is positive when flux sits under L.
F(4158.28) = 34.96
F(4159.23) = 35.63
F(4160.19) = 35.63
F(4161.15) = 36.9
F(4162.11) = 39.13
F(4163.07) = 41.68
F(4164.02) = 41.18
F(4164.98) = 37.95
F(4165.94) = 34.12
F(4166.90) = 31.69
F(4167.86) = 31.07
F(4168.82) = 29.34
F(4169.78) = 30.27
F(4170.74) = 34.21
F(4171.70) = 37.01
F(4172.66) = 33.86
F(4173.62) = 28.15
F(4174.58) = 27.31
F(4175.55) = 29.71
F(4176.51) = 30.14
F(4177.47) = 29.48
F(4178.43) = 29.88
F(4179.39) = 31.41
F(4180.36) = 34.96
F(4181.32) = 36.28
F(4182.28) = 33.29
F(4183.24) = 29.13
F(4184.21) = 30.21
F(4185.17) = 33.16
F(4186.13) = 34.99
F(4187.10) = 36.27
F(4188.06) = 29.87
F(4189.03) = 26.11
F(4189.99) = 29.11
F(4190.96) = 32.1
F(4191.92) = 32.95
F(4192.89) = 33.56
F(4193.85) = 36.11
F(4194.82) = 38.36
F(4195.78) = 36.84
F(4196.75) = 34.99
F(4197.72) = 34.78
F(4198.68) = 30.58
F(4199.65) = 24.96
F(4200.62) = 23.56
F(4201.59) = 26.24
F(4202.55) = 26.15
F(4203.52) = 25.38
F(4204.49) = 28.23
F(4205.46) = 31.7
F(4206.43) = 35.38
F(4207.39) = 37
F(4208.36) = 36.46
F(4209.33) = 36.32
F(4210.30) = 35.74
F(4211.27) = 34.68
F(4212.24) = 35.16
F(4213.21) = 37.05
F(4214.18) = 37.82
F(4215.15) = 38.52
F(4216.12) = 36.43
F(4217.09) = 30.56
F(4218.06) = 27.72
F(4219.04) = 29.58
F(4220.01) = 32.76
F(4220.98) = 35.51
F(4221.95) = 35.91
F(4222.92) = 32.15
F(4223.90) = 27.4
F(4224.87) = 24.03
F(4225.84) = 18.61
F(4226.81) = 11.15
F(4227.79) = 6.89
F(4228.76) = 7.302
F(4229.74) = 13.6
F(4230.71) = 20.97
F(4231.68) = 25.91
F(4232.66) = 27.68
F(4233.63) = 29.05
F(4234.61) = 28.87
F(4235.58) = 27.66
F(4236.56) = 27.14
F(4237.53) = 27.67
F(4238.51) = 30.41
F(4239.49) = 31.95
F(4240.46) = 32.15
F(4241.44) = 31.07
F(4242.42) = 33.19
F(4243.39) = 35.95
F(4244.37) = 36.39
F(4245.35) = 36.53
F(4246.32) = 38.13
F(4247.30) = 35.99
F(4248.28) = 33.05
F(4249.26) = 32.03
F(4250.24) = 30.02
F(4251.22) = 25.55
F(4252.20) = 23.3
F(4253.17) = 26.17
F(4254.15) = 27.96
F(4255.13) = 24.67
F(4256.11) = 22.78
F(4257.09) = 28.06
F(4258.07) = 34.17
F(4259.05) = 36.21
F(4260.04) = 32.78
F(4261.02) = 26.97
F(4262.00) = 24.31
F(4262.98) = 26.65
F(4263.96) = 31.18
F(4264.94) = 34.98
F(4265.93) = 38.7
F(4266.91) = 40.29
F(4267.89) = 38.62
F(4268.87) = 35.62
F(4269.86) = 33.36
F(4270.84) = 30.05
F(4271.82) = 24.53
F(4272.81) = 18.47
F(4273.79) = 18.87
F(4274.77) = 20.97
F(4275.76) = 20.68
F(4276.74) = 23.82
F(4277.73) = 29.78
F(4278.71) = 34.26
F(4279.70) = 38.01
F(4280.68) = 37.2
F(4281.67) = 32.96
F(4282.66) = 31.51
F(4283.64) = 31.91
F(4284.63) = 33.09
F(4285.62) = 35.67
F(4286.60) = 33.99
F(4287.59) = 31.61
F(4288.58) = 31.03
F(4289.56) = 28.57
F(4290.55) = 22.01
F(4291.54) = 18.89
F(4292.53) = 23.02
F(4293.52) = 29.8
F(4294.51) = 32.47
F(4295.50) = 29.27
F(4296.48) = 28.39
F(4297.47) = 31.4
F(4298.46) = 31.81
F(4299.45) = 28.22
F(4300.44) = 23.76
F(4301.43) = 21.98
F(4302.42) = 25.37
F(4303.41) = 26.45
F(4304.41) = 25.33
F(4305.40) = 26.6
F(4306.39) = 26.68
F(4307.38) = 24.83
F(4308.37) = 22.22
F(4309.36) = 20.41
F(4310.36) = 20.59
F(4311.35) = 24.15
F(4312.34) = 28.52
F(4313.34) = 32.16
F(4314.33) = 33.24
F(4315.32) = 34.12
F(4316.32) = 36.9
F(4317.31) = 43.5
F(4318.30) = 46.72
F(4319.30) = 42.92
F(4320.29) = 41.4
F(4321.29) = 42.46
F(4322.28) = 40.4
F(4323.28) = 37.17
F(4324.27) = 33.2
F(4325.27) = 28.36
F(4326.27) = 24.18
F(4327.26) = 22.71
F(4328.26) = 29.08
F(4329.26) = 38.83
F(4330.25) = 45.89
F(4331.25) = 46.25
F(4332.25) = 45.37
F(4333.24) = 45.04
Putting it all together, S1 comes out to 0.6 angstrom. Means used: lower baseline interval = 32.3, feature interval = 29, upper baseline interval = 29.4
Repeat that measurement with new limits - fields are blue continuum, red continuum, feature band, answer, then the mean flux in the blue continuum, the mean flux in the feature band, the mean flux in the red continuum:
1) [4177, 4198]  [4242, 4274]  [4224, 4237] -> 4.4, 32.9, 20.9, 30.9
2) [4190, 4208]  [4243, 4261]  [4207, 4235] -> 2.4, 31.6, 28.6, 30.9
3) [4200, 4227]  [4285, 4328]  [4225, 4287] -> 3.7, 31.2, 28.8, 30.1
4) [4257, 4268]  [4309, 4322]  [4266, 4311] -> 7.0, 32.7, 28.4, 34.6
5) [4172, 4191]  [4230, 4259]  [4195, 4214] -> -1.0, 31.3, 32.4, 29.8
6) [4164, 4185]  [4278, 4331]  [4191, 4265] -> 4.2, 32.1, 29.9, 31.1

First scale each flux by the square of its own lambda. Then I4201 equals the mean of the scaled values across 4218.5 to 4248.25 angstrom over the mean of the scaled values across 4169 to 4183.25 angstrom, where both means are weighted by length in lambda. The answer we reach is 0.90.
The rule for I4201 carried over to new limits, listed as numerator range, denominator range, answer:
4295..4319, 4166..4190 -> 0.98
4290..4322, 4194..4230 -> 1.04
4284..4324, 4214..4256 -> 1.11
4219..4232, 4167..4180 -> 0.75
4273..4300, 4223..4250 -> 1.10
